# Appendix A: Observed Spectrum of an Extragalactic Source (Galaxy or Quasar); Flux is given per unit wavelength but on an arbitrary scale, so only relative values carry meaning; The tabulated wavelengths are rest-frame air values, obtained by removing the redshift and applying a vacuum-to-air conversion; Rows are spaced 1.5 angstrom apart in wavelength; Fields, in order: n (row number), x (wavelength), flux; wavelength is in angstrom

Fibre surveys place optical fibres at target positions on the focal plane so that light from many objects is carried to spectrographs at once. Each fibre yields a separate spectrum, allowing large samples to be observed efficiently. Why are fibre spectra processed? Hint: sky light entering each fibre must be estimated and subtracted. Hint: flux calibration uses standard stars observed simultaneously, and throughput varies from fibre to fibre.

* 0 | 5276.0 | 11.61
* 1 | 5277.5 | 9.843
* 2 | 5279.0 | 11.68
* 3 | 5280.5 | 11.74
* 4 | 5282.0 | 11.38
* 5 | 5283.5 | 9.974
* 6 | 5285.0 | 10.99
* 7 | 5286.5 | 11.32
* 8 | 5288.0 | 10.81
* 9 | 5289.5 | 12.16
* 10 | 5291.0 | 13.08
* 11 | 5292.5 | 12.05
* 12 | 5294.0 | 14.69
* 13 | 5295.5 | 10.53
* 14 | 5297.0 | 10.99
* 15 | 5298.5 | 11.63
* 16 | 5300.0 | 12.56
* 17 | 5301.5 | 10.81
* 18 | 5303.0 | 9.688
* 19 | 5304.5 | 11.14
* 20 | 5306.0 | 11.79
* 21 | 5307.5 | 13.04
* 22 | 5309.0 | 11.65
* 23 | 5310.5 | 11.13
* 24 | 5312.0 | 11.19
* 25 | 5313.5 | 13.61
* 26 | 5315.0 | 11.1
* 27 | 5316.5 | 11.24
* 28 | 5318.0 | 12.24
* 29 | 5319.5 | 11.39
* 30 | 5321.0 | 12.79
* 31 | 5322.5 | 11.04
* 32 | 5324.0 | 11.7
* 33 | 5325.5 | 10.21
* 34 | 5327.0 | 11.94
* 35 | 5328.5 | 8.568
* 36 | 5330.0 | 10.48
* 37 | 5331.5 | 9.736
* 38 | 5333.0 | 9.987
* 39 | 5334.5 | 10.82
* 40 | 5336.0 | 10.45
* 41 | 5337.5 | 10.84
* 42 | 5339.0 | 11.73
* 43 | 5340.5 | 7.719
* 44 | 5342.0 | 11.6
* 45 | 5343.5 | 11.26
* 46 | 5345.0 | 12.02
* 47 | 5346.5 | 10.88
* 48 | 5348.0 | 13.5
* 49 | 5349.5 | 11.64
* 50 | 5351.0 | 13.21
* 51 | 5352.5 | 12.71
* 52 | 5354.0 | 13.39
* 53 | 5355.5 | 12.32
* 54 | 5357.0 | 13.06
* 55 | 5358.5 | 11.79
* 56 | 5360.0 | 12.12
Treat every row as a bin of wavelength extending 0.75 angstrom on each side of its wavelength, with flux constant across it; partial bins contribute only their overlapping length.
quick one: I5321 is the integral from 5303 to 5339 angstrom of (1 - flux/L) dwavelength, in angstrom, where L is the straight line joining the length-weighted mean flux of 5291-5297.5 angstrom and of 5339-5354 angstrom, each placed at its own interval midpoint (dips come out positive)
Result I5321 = 2.3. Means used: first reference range 12.2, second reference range 11.7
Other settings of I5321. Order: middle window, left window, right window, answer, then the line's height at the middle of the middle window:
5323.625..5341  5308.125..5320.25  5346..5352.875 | 2.47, 12.1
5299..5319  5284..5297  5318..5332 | -0.44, 11.4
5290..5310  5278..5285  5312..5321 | -0.47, 11.5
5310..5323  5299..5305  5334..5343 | -1.10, 10.9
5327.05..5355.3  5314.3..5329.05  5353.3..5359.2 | 2.05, 12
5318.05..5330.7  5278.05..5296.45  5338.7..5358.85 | 0.79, 11.8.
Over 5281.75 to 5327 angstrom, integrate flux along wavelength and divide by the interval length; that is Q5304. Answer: 11.6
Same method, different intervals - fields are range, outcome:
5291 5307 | 11.7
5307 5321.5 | 11.9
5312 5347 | 11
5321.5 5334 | 10.5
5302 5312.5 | 11.4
